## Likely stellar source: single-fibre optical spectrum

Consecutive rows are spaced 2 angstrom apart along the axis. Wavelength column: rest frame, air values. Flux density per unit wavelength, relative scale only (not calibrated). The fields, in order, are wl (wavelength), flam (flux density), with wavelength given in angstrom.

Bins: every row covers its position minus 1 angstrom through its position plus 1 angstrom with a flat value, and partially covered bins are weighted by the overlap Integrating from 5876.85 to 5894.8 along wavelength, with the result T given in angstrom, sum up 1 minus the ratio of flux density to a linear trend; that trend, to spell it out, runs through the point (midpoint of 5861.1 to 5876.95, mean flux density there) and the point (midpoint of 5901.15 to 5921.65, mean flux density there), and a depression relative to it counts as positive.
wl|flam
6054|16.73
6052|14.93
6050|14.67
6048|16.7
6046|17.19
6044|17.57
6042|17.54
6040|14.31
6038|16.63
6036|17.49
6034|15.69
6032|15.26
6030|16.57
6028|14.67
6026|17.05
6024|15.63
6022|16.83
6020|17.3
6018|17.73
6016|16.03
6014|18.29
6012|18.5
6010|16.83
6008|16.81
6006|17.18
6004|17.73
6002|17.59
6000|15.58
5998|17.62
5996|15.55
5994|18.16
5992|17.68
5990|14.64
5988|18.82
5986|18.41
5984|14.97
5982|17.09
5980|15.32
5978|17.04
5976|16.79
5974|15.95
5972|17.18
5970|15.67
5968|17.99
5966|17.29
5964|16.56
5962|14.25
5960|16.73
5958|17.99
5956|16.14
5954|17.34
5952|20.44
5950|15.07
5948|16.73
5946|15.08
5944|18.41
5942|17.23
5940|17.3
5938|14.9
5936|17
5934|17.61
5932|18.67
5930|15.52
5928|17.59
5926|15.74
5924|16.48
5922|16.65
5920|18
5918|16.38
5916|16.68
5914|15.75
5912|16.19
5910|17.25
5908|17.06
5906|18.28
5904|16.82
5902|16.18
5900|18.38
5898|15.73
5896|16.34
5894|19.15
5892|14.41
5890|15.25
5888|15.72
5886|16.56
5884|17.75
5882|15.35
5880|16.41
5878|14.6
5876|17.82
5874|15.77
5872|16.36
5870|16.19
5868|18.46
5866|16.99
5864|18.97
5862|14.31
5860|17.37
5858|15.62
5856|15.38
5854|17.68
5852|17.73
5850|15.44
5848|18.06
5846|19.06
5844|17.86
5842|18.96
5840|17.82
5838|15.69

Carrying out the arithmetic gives 0.8 angstrom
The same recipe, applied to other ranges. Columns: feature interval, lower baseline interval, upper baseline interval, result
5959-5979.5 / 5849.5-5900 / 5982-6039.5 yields 0.2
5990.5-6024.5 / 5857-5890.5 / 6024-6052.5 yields -1.9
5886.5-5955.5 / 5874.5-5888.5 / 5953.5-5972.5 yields -1.3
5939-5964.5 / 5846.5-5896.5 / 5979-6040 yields -0.3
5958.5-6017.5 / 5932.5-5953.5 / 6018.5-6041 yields -1.0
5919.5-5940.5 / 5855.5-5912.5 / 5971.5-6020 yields -0.1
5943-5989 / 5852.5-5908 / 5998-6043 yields -0.5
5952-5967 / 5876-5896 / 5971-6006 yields -0.2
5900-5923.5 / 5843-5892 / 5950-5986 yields -0.3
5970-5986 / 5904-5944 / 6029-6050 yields 0.2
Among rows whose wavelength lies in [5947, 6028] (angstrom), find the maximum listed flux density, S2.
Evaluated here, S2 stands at 20.44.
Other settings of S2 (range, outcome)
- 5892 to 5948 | 19.15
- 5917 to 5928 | 18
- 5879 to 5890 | 17.75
